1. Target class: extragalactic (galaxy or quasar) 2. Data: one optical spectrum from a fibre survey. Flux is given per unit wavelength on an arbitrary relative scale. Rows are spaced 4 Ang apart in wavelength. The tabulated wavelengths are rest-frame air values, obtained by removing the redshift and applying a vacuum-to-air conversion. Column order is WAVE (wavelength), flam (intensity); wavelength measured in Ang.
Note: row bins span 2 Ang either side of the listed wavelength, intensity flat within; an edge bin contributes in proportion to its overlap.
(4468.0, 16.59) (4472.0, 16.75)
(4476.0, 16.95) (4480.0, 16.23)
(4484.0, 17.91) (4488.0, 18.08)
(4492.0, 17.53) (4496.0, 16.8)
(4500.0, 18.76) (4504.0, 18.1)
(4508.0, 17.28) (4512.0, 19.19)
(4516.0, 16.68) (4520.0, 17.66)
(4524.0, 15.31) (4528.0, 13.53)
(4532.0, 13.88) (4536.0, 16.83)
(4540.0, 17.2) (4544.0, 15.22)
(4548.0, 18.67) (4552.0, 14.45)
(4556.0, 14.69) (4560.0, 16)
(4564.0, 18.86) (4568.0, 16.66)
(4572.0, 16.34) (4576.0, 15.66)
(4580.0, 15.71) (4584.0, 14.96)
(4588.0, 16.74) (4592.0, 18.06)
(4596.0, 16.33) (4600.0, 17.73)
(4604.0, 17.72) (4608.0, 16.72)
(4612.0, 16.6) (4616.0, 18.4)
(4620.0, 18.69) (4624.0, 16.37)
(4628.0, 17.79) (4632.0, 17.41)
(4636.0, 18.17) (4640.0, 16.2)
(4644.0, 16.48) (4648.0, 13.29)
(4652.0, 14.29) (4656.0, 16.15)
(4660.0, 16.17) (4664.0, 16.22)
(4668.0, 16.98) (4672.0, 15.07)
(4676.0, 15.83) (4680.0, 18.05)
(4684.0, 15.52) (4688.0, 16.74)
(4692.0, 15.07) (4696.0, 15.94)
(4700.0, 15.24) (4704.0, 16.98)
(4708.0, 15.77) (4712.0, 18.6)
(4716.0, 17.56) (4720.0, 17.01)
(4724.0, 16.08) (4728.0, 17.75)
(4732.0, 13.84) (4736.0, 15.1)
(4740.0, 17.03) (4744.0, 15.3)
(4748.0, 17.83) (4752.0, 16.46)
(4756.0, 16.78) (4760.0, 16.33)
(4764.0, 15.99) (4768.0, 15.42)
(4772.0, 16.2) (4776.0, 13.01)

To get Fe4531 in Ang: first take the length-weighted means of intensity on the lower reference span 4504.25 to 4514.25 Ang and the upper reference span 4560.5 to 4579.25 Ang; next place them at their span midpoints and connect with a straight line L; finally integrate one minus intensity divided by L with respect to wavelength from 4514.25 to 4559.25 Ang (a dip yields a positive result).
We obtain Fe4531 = 4.33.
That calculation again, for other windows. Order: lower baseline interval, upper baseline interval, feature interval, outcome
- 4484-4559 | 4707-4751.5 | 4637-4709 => 2.9 Ang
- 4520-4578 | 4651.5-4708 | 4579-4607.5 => -1.4 Ang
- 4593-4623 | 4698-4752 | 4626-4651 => 1.1 Ang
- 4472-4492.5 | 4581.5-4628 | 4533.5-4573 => 1.7 Ang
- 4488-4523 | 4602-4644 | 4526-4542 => 2.0 Ang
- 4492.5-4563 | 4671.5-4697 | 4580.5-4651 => -2.5 Ang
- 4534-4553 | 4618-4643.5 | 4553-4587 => 1.5 Ang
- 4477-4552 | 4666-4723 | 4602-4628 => -1.3 Ang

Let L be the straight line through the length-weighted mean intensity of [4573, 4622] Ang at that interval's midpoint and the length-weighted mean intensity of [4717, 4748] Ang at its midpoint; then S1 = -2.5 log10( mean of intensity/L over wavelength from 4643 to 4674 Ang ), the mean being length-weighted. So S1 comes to 0.07 mag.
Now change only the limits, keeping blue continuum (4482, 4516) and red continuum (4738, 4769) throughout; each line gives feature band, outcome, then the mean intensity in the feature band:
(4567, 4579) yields 0.09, 16.1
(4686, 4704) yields 0.06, 15.9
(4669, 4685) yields 0.04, 16.2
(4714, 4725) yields -0.02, 17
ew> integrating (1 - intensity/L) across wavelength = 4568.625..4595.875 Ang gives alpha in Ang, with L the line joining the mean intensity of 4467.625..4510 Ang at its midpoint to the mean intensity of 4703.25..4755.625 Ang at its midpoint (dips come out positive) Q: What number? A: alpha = 1.27 Ang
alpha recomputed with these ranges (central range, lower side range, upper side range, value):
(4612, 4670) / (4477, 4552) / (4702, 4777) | -0.2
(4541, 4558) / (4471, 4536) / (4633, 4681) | 0.8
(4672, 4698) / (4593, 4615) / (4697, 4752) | 0.9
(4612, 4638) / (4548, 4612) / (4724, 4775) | -2.1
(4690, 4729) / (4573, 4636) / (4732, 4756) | -0.5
